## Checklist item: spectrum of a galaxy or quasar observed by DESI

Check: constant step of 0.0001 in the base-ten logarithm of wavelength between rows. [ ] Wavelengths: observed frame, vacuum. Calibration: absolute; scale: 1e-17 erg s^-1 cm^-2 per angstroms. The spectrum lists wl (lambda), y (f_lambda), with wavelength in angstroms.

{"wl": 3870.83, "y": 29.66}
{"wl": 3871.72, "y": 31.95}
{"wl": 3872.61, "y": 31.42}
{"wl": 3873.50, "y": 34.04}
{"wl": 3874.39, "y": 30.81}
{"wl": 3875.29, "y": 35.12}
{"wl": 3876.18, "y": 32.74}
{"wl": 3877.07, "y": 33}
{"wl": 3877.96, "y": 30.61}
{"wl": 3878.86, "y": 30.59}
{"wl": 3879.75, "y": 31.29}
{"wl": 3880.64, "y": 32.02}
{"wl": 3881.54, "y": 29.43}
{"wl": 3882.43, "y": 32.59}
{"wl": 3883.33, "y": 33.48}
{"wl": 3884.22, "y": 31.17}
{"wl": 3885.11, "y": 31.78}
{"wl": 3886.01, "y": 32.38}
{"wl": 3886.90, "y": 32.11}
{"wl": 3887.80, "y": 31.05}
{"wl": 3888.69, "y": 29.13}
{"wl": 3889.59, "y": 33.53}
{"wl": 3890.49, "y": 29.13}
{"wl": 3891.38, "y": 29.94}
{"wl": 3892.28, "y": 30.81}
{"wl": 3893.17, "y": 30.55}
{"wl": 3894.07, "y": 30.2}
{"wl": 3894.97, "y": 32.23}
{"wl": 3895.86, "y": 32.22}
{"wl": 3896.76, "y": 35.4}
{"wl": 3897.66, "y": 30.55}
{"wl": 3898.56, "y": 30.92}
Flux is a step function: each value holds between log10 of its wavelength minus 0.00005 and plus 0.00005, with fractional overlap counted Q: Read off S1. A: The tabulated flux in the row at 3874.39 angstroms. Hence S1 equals 30.81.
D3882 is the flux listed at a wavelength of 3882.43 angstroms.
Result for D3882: 32.59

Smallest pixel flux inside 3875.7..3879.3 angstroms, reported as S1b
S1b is 30.59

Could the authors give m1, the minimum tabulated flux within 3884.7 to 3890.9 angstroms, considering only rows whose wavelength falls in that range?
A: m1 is 29.13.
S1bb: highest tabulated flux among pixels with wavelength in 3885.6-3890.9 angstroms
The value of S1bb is 33.53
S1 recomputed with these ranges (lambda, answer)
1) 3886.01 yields 32.38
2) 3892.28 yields 30.81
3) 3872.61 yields 31.42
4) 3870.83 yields 29.66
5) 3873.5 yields 34.04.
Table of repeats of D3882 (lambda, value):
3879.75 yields 31.29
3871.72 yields 31.95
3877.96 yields 30.61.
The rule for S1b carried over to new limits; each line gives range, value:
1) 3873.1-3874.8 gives 30.81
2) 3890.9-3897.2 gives 29.94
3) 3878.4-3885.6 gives 29.43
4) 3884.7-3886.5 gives 31.78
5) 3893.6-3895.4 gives 30.2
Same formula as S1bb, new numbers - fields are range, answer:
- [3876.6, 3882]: 33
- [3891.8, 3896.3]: 32.23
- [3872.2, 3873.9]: 34.04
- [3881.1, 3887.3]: 33.48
